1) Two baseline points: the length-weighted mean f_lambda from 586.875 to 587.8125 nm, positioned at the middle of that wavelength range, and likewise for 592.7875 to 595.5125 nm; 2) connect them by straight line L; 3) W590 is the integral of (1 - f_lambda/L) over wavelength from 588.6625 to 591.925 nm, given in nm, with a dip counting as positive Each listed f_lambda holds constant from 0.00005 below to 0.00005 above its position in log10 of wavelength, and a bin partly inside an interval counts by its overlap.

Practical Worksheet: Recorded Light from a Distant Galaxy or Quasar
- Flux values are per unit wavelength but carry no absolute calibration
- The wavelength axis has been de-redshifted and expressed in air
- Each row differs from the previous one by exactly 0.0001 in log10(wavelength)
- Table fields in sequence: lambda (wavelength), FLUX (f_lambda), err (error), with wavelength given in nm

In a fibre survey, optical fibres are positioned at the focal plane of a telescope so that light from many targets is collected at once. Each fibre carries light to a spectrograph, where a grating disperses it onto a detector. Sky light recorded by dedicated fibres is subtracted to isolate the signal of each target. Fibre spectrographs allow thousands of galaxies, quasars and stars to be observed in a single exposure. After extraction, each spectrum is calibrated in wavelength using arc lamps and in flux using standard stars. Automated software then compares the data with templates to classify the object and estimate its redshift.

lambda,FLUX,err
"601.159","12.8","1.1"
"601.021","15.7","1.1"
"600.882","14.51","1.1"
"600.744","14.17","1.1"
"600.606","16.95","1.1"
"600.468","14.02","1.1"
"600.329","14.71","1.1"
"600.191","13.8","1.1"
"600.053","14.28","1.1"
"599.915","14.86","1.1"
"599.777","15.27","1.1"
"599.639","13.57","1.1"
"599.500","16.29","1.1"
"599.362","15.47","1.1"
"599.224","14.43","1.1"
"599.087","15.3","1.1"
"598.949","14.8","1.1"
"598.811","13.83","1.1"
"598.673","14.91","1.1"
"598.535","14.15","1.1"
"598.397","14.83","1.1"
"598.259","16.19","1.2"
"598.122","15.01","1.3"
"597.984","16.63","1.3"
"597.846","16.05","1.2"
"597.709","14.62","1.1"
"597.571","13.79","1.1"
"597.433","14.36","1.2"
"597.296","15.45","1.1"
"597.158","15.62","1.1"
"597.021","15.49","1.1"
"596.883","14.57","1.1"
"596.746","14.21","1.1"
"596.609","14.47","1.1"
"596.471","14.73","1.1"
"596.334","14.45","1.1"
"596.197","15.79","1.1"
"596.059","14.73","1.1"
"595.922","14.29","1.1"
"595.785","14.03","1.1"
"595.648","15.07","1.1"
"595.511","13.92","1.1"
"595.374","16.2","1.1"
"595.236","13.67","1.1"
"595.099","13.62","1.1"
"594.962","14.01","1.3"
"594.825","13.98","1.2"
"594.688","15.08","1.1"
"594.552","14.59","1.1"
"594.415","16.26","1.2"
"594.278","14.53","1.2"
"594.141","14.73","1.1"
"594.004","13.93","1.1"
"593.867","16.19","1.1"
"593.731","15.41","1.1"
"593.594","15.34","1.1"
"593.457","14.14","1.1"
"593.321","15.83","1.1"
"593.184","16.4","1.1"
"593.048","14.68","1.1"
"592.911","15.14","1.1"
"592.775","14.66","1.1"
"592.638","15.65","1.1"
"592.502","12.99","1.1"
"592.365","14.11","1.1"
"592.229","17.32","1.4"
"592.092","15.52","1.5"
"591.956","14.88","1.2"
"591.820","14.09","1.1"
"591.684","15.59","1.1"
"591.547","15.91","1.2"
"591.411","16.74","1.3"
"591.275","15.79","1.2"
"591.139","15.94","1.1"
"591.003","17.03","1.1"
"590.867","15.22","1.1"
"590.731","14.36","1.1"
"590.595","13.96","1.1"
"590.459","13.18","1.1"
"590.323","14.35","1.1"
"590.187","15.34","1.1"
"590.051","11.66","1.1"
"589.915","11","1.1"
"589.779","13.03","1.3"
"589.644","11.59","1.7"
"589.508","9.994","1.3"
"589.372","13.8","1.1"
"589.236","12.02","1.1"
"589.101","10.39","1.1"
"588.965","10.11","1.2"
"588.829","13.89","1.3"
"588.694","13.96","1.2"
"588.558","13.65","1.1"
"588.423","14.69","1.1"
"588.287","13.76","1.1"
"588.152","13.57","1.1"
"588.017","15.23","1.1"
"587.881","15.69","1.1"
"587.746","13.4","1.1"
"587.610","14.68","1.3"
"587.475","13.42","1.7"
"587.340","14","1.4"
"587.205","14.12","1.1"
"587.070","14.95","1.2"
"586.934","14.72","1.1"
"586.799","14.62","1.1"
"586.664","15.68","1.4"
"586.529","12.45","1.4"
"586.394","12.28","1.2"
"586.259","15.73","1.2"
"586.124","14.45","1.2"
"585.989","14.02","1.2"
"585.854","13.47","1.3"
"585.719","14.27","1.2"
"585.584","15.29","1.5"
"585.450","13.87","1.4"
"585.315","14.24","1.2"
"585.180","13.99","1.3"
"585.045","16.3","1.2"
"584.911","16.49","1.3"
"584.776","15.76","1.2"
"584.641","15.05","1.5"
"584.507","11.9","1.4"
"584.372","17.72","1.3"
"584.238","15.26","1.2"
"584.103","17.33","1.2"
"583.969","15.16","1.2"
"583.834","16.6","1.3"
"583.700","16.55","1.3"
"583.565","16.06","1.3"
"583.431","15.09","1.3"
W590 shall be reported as 0.18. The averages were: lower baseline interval 14.2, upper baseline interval 14.9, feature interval 13.7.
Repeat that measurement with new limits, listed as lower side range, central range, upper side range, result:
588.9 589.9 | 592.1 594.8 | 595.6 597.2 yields -0.34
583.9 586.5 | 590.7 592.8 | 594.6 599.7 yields -0.08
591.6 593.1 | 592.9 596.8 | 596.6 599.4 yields 0.04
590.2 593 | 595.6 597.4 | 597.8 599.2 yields 0.04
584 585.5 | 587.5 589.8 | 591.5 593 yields 0.31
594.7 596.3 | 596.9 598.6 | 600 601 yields -0.07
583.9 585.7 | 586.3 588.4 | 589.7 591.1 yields 0.06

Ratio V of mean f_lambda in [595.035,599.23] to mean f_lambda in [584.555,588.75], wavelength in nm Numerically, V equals 1.03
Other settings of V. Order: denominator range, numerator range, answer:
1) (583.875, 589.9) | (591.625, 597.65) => 1.06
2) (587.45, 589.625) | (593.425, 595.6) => 1.11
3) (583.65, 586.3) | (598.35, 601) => 0.97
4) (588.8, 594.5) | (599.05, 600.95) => 1.03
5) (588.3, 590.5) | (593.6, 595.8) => 1.16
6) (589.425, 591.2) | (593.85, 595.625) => 1.08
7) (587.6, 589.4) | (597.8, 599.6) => 1.13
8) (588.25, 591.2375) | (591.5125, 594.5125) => 1.13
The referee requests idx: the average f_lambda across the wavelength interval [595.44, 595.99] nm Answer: 14.4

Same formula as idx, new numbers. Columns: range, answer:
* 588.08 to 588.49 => 14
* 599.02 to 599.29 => 14.9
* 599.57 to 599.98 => 14.6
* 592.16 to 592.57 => 14.8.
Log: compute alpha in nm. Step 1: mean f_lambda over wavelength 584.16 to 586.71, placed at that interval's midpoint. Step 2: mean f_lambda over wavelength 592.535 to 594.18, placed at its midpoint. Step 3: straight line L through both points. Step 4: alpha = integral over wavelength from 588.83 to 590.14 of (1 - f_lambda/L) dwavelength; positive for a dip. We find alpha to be 0.28 nm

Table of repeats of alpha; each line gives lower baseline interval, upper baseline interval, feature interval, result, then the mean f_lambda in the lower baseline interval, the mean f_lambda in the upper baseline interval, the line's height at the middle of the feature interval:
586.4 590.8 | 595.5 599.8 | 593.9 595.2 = -0.01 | 13.5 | 14.9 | 14.4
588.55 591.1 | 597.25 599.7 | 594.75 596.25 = -0.01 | 13.1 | 15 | 14.3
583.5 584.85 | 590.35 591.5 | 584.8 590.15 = 0.62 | 15.7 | 15.3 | 15.5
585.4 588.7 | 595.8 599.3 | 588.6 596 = 0.11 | 14.2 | 14.9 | 14.6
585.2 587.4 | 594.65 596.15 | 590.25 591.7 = -0.09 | 14.3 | 14.4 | 14.3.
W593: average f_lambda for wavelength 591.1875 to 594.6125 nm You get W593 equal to 15.2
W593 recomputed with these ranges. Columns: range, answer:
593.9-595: 14.7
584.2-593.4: 14.3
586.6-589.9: 13.5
